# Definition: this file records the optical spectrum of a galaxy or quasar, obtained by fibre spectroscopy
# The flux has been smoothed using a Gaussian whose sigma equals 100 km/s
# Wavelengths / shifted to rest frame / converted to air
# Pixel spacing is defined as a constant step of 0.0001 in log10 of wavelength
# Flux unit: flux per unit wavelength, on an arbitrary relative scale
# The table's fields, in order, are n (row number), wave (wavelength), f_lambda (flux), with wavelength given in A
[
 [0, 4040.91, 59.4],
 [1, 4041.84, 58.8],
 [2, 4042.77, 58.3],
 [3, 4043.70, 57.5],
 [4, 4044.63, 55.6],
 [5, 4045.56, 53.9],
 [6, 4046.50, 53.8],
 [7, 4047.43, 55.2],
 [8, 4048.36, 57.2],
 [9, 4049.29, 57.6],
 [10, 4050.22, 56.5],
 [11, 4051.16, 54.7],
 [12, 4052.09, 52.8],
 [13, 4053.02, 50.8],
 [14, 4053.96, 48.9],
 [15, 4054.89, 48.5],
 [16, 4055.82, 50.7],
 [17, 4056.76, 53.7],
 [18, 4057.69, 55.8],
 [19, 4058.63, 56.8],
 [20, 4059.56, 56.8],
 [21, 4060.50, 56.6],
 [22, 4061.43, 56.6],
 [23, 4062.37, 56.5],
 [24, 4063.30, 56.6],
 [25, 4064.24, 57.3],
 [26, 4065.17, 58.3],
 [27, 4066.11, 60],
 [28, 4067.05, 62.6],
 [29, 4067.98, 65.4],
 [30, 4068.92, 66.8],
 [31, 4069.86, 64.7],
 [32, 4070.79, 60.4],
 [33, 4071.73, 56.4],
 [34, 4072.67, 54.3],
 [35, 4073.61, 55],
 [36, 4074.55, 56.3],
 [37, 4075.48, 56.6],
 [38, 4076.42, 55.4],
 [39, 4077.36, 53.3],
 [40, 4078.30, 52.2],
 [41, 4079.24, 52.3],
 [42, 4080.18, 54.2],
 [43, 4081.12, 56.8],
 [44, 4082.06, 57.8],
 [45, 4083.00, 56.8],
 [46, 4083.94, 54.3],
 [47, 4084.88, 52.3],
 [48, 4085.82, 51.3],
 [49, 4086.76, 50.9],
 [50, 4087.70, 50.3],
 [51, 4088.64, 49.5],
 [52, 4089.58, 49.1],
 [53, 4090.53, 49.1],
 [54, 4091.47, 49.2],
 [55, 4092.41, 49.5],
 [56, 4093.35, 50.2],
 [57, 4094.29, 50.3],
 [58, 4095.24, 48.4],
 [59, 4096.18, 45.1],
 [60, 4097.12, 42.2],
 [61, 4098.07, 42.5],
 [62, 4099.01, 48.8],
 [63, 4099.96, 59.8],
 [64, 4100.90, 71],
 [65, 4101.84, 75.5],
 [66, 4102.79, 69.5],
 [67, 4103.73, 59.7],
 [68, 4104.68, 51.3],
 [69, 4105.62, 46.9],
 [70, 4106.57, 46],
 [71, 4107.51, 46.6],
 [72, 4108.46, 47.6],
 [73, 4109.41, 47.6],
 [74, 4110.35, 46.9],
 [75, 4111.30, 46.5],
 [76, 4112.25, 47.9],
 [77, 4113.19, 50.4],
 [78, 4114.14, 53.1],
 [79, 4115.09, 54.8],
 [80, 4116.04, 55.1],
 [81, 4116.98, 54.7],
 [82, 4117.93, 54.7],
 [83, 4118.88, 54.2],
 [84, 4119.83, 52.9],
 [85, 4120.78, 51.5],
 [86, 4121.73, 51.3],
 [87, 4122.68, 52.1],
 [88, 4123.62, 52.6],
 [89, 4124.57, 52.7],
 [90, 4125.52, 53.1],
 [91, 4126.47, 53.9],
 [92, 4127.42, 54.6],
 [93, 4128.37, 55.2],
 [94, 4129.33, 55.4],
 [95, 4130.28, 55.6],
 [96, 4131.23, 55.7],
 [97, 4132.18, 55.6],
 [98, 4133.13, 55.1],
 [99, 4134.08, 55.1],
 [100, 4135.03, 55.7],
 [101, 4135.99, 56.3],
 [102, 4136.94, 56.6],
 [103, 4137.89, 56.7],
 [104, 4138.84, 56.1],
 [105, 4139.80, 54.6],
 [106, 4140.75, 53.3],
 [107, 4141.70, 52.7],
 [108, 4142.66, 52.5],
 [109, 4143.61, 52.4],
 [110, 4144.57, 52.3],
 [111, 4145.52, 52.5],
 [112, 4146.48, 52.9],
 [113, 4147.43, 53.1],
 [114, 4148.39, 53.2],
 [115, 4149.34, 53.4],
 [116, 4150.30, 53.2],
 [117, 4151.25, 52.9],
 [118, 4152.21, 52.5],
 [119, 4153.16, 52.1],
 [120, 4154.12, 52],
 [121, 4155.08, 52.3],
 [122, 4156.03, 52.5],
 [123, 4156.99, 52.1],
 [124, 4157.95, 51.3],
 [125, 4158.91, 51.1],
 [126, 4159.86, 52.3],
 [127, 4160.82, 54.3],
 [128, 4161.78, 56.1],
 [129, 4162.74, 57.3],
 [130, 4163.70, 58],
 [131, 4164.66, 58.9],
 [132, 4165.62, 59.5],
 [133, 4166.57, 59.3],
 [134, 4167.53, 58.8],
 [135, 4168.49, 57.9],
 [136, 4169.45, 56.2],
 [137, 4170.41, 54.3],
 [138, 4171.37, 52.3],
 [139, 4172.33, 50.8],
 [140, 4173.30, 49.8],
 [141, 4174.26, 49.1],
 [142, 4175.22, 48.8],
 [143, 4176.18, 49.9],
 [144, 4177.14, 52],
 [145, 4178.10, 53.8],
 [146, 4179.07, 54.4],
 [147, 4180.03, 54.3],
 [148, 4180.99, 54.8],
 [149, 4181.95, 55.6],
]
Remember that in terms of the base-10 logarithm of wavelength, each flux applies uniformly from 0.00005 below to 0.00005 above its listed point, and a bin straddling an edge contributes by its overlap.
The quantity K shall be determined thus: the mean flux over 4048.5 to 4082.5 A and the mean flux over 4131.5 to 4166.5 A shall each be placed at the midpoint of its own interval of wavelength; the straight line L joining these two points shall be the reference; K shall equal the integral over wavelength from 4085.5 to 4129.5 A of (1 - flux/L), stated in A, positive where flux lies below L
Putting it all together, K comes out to 2.46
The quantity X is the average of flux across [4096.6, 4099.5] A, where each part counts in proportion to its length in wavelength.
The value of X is 44.5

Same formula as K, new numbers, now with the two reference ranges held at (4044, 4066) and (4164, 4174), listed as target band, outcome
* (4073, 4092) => 0.7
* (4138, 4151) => 0.5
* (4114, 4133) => 0.5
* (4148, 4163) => 0.7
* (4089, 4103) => 0.6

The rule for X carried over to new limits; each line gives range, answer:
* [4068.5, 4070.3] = 65.6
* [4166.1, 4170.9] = 57.3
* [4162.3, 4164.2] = 57.6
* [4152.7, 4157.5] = 52.1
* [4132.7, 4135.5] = 55.4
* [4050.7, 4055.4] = 51.2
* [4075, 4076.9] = 56.2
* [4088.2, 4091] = 49.1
